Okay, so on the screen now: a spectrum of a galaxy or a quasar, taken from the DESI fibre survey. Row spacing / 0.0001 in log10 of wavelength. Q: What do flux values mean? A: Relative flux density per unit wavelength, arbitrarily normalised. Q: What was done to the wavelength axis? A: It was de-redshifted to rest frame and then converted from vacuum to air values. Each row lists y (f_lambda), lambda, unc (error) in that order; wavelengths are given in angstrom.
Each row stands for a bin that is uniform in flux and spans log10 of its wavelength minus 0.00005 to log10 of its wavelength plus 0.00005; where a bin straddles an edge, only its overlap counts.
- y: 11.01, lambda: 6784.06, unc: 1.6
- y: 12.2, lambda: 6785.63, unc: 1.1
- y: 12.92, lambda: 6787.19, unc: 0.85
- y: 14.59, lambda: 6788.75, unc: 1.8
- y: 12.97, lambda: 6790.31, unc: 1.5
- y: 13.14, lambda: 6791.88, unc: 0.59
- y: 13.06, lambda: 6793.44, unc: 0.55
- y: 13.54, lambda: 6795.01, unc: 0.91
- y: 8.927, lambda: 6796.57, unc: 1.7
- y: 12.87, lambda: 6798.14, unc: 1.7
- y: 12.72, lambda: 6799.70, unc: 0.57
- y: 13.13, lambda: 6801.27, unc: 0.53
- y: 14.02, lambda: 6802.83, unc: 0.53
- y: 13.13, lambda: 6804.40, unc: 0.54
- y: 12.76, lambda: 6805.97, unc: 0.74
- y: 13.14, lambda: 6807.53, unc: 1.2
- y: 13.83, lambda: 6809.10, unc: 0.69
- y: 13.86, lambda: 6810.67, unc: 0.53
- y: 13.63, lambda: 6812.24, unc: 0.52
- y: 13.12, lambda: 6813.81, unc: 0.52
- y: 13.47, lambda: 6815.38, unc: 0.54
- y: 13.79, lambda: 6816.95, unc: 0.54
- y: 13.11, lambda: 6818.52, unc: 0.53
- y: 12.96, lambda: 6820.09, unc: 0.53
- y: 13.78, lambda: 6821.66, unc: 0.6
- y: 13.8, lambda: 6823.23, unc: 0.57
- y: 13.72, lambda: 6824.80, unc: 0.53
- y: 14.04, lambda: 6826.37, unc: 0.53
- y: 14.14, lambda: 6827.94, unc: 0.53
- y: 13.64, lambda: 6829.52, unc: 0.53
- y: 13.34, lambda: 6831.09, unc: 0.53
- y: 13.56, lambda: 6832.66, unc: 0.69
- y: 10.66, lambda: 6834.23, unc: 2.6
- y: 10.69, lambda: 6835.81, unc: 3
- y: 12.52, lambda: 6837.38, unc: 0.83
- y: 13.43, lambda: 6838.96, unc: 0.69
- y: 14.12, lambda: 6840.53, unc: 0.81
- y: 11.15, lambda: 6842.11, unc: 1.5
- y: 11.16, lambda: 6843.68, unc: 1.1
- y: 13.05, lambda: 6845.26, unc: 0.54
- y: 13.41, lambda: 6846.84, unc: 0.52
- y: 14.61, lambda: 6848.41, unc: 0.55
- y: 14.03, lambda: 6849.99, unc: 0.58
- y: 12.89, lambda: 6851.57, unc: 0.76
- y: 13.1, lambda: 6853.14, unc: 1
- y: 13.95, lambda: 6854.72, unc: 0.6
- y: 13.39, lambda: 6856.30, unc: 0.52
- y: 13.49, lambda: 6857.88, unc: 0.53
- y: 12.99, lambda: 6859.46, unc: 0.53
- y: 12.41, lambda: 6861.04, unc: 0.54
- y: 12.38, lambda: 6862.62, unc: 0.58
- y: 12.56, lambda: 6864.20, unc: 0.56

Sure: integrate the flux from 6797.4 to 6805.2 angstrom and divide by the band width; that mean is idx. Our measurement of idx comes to 13.2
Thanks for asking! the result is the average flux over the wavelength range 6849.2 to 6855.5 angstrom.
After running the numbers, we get 13.5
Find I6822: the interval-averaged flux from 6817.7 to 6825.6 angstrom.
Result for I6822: 13.5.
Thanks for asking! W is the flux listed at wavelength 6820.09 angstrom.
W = 12.96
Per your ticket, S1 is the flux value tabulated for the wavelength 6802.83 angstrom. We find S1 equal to 14.02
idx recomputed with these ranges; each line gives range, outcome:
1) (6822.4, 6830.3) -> 13.9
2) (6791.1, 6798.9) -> 12.3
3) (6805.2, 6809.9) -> 13.3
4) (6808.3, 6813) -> 13.8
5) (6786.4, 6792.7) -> 13.4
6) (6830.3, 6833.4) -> 13.5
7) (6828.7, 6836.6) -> 12.4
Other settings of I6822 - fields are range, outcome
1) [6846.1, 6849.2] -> 14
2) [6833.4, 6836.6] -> 10.7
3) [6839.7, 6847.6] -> 12.6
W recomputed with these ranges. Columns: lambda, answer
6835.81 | 10.69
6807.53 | 13.14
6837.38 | 12.52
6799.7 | 12.72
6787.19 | 12.92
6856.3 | 13.39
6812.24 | 13.63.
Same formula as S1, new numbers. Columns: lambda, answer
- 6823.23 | 13.8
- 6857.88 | 13.49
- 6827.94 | 14.14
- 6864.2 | 12.56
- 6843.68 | 11.16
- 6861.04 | 12.41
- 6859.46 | 12.99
